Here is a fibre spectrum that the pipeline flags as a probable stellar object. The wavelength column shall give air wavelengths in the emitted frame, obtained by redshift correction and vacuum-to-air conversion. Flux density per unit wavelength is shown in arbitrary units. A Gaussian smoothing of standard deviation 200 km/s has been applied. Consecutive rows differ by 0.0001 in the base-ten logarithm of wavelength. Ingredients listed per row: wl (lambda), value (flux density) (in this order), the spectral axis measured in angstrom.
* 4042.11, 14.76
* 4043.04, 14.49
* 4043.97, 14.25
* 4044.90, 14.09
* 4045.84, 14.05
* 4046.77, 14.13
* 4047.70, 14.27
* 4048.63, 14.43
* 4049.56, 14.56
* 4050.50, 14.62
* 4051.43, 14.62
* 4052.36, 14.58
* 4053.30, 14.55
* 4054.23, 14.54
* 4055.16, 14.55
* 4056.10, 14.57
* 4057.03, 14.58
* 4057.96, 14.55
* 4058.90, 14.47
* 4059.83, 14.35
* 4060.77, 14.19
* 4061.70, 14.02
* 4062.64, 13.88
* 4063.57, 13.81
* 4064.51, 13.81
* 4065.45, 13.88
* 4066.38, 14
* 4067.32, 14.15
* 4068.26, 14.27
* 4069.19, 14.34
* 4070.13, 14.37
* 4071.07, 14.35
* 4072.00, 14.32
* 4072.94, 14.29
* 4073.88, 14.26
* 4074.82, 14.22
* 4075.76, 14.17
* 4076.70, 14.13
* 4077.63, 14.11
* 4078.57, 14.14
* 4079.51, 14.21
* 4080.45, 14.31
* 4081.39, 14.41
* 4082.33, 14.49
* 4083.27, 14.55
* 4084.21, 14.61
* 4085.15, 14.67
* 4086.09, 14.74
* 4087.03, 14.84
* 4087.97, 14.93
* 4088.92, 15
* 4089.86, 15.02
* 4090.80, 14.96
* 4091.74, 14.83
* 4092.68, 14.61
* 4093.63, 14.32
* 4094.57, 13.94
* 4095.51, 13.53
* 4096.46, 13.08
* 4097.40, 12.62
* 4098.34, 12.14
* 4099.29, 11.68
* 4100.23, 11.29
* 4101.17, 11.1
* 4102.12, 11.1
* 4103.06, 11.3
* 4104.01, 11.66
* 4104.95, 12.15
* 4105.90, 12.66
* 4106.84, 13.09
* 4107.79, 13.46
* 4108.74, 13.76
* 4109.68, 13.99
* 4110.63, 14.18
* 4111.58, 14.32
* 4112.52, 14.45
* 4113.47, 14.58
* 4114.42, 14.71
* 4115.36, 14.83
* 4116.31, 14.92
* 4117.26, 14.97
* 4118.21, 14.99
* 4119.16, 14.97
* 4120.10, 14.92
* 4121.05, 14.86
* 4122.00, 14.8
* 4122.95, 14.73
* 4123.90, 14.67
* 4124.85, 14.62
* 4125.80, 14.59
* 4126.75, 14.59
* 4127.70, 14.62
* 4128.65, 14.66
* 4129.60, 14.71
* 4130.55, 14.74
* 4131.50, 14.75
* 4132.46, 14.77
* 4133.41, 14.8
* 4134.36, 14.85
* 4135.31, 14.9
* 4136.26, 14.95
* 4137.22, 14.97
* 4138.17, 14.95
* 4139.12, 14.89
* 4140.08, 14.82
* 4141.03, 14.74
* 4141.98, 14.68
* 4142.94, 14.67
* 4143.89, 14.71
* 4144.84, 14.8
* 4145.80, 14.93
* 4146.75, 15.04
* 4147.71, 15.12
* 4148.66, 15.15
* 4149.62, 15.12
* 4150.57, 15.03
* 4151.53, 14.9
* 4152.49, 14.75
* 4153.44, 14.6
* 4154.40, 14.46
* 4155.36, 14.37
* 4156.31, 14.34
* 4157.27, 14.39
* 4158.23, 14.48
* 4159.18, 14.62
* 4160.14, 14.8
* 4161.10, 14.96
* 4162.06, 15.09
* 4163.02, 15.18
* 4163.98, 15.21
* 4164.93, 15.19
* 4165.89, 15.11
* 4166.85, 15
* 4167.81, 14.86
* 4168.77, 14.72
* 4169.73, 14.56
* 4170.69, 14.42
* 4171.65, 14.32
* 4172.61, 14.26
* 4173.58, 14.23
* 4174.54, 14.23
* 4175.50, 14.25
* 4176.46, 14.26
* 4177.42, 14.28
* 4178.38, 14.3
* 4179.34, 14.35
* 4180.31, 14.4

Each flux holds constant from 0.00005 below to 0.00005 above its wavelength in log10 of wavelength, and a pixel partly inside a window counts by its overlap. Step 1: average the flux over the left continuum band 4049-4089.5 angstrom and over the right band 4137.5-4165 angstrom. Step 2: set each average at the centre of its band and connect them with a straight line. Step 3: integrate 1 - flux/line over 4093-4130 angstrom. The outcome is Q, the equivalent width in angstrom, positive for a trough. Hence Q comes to 2.2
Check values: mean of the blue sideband 14.4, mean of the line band 13.7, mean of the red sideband 14.8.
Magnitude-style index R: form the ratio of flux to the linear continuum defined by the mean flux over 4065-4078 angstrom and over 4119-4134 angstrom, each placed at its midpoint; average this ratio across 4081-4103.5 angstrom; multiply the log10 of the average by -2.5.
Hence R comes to 0.06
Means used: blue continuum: 14.2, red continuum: 14.7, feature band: 13.7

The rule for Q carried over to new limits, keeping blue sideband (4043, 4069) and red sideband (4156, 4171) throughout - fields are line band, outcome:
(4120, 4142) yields -0.2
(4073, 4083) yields 0.1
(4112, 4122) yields -0.2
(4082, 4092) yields -0.2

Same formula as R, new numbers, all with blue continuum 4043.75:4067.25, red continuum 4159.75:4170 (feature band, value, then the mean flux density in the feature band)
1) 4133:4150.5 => -0.01 mag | 14.9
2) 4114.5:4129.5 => -0.01 mag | 14.8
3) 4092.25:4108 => 0.16 mag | 12.5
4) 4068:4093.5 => 0.00 mag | 14.5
